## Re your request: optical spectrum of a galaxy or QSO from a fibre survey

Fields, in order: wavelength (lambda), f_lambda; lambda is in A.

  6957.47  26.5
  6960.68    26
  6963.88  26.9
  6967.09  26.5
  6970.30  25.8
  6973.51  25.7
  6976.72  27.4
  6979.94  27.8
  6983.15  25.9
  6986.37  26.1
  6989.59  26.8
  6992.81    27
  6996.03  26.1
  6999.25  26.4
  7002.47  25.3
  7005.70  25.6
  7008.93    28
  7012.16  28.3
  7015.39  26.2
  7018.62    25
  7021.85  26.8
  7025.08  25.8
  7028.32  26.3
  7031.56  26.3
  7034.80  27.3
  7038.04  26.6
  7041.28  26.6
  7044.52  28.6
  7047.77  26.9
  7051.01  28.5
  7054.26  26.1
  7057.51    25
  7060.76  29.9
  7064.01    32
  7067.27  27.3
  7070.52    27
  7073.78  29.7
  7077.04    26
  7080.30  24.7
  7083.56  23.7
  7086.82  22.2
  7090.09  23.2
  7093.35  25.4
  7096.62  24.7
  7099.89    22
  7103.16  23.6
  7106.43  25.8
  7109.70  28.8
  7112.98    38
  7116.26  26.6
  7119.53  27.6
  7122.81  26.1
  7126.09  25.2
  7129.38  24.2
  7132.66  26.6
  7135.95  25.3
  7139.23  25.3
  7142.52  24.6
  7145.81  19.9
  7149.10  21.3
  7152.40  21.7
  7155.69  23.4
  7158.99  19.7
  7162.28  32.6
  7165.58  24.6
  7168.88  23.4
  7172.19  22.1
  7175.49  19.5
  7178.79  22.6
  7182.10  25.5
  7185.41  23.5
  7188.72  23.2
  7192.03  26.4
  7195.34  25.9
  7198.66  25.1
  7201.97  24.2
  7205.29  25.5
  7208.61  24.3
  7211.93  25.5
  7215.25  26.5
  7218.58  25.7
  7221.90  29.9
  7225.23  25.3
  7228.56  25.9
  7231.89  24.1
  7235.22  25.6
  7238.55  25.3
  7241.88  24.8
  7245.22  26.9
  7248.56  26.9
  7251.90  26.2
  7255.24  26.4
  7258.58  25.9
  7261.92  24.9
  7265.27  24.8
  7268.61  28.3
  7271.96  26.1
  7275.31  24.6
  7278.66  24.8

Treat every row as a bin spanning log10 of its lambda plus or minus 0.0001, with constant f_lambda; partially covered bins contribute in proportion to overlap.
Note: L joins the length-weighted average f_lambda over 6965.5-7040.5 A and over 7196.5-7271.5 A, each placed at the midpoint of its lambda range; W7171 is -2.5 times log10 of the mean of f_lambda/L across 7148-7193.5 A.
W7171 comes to 0.108 mag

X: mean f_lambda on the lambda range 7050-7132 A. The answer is 26.5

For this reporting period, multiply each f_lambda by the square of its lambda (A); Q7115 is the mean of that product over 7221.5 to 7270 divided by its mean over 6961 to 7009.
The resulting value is 1.06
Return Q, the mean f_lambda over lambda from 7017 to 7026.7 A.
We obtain 25.9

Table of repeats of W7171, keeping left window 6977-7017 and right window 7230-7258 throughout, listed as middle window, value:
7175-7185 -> 0.133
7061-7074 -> -0.103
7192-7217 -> 0.024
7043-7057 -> -0.034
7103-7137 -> -0.042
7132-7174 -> 0.100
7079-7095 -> 0.109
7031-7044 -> -0.016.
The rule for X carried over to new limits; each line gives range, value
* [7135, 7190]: 23.4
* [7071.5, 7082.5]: 26.6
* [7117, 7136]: 25.9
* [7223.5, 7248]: 25.5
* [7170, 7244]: 24.8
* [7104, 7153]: 25.8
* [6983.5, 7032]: 26.4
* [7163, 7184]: 23.4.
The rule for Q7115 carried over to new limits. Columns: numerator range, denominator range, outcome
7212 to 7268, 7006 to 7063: 1.02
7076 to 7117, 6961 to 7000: 1.00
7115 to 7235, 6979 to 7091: 0.97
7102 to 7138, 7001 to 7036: 1.05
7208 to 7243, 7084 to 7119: 1.03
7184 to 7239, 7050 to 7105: 1.02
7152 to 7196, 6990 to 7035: 0.95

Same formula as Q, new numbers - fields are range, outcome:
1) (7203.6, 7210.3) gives 24.9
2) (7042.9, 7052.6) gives 28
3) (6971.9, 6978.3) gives 26.6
